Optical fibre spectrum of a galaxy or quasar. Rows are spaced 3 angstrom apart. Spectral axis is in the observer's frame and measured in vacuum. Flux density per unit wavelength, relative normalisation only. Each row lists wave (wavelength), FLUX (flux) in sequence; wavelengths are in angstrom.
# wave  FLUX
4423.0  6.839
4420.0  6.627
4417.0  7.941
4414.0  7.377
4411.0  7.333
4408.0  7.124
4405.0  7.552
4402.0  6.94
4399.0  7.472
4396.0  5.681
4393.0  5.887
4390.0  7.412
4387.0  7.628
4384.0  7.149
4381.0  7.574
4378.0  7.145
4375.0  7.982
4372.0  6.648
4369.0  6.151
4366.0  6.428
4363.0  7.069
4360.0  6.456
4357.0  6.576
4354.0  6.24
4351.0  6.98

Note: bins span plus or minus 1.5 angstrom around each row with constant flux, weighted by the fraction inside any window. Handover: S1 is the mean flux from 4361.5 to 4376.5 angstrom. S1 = 6.86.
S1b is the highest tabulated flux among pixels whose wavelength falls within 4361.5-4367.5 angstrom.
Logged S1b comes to 7.069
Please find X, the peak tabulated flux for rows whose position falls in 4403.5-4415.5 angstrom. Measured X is 7.552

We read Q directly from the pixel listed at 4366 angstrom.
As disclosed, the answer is 6.428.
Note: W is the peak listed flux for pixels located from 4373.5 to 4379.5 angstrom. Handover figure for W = 7.982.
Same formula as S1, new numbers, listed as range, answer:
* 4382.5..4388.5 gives 7.39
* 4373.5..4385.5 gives 7.46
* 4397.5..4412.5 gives 7.28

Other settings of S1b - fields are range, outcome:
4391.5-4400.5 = 7.472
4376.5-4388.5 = 7.628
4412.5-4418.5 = 7.941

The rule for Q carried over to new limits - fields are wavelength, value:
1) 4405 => 7.552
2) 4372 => 6.648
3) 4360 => 6.456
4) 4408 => 7.124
